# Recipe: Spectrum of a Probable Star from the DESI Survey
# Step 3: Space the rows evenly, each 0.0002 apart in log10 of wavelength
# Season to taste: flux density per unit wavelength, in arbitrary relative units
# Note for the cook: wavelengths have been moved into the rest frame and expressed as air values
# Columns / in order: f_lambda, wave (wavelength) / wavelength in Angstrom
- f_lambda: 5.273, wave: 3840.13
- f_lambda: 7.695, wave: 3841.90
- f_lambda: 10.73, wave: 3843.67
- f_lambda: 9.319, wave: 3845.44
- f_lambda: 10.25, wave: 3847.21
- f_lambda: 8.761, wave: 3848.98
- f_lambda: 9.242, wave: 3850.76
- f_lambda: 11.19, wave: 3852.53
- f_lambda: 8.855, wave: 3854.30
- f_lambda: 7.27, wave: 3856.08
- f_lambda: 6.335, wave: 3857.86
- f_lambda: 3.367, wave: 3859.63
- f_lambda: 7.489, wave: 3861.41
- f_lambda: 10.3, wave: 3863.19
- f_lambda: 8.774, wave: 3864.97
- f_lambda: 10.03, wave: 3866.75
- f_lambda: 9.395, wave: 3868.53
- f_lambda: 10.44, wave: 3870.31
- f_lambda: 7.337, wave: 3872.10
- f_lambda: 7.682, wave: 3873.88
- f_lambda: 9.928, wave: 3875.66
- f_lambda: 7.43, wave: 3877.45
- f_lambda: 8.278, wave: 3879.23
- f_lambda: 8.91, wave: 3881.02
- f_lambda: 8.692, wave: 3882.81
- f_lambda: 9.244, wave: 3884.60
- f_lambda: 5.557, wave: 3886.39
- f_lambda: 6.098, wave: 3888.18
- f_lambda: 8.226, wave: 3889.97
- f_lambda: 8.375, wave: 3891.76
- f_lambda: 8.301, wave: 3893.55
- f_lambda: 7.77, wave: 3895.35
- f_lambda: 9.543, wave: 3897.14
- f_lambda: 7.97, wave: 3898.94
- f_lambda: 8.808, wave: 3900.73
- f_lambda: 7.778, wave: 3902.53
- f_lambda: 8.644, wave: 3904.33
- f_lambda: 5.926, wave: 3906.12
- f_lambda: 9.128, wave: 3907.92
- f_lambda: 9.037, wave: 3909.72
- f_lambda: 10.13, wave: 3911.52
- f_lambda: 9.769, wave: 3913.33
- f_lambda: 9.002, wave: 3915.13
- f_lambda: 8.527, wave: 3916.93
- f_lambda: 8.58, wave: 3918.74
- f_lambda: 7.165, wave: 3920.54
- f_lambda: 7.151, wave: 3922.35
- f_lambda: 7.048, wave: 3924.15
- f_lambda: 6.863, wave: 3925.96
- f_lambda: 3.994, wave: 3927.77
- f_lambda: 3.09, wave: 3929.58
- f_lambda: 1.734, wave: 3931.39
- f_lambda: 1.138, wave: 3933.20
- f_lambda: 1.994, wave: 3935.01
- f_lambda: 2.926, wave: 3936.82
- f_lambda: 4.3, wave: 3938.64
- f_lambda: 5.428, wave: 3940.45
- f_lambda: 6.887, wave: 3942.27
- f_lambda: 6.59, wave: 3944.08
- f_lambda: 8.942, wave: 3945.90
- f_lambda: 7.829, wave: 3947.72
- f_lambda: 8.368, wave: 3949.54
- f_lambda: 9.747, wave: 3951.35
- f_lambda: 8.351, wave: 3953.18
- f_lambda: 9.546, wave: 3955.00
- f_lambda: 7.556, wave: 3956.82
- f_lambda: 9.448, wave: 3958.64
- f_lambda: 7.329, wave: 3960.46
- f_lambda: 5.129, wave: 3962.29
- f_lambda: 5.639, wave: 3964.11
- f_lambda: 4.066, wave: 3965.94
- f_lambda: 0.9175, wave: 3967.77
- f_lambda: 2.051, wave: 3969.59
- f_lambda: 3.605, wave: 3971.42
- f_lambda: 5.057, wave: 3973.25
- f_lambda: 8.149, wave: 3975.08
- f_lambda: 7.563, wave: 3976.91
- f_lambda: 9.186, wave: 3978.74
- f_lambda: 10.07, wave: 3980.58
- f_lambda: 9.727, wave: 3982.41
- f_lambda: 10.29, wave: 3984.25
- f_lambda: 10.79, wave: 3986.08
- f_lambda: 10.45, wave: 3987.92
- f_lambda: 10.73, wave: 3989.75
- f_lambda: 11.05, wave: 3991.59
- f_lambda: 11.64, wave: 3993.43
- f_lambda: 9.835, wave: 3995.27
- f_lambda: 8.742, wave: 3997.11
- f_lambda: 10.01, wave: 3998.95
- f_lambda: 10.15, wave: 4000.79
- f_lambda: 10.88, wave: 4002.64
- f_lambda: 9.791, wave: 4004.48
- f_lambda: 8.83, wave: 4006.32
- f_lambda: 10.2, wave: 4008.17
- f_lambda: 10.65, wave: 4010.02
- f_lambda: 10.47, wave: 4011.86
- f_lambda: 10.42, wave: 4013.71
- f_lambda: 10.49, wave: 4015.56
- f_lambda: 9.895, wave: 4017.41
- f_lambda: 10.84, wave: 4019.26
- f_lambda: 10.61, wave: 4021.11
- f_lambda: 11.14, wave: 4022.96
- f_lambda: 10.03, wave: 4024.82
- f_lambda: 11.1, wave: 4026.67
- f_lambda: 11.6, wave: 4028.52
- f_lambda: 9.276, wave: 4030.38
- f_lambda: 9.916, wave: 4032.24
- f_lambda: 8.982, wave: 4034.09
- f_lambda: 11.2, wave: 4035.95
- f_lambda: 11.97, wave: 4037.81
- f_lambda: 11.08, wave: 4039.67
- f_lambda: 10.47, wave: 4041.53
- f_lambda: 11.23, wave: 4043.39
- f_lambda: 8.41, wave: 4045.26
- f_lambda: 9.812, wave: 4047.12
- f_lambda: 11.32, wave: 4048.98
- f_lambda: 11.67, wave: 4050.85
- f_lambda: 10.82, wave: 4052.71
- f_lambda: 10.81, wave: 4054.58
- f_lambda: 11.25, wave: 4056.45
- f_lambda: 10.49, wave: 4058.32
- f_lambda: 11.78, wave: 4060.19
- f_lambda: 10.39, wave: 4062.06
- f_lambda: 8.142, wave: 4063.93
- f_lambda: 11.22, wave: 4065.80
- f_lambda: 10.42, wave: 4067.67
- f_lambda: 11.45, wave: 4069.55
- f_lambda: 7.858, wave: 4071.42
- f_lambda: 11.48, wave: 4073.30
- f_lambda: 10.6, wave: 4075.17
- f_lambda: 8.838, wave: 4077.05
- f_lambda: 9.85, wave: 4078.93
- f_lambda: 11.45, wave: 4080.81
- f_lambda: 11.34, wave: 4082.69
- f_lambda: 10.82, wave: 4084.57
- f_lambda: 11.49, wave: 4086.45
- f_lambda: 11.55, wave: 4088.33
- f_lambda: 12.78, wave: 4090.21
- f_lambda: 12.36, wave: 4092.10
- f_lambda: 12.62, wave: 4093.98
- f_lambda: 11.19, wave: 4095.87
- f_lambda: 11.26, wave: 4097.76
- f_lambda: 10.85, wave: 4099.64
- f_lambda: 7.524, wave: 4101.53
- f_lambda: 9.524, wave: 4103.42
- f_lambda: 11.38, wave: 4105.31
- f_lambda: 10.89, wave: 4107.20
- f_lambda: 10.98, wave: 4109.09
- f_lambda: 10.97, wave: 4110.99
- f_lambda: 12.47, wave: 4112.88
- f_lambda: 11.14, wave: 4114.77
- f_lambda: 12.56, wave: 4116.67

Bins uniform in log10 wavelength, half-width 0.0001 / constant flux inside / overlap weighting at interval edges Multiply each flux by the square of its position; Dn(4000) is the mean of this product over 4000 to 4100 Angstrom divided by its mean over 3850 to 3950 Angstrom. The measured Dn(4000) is 1.5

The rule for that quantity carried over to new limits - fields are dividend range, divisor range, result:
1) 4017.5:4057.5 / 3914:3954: 1.81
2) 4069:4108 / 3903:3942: 1.87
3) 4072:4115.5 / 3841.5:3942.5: 1.60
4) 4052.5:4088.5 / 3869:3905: 1.40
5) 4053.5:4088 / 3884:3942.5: 1.67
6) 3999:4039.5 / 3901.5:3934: 1.58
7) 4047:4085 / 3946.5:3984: 1.58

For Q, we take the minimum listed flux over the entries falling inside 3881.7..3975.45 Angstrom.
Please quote 0.9175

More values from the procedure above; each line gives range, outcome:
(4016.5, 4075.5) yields 7.858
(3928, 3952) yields 1.138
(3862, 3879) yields 7.337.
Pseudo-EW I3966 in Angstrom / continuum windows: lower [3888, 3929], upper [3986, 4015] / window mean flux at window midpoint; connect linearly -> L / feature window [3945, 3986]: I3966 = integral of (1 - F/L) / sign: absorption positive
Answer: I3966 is 9.2 Angstrom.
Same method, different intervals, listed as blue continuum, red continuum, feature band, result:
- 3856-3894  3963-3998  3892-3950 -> 8.02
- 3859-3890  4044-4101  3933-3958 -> 7.04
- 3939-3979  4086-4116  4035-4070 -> -4.02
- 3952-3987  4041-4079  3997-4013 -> -3.13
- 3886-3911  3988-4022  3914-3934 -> 6.11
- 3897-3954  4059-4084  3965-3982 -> 4.93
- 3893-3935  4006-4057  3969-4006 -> 1.02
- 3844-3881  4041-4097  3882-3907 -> 2.90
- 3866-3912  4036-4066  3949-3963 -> 1.66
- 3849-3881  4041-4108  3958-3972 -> 7.07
